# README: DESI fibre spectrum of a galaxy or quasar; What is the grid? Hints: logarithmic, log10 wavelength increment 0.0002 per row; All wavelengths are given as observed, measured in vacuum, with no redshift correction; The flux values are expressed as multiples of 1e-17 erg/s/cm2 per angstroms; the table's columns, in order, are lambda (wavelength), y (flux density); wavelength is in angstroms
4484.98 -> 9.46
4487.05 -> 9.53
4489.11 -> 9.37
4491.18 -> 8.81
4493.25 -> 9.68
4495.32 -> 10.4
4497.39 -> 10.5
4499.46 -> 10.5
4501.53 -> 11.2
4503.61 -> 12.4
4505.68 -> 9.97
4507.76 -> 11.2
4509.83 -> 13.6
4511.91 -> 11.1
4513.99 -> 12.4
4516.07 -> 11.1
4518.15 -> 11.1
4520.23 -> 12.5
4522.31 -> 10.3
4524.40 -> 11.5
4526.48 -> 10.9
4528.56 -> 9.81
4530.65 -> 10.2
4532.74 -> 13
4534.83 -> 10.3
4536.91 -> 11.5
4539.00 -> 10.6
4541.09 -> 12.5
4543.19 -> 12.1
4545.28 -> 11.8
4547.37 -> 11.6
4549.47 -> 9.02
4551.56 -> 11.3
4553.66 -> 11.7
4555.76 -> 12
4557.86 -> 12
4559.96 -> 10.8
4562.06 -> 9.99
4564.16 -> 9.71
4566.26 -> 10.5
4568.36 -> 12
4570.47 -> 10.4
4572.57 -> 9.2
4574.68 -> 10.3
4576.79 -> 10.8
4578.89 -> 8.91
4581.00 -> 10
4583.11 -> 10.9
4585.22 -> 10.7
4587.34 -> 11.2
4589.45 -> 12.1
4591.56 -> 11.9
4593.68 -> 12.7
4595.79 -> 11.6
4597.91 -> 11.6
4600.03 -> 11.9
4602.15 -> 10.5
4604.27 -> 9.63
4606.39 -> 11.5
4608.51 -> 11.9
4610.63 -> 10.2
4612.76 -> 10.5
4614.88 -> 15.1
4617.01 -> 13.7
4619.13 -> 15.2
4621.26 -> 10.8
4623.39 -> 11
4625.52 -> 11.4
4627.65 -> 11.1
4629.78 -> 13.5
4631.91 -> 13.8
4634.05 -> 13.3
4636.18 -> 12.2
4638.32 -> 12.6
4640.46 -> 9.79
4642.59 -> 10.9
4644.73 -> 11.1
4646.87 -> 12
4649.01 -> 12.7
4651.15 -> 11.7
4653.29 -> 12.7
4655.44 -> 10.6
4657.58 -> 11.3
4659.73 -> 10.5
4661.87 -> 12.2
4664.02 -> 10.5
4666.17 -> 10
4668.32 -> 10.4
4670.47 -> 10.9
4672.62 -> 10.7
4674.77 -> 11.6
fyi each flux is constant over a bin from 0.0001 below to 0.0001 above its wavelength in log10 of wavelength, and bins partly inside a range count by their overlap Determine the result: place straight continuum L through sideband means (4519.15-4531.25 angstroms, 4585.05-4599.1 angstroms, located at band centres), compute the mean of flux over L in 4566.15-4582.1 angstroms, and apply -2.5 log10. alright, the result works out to 0.13 mag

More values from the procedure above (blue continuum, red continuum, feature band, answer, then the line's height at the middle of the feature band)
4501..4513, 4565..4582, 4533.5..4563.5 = -0.046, 10.8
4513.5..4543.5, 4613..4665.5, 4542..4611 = 0.059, 11.6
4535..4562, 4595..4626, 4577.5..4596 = 0.049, 11.6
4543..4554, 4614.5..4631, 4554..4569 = 0.040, 11.4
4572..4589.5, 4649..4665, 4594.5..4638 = -0.108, 10.9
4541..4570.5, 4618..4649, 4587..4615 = 0.018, 11.7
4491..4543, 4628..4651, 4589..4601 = -0.017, 11.8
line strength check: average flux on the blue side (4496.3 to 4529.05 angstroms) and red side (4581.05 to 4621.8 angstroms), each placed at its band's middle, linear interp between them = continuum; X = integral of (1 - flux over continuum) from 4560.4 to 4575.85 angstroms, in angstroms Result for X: 1.7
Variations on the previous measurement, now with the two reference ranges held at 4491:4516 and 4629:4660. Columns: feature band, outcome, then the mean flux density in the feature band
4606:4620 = -1.0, 12.6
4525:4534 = 0.2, 11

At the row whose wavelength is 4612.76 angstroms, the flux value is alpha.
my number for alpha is 10.5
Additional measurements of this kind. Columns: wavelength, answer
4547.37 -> 11.6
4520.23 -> 12.5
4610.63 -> 10.2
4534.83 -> 10.3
